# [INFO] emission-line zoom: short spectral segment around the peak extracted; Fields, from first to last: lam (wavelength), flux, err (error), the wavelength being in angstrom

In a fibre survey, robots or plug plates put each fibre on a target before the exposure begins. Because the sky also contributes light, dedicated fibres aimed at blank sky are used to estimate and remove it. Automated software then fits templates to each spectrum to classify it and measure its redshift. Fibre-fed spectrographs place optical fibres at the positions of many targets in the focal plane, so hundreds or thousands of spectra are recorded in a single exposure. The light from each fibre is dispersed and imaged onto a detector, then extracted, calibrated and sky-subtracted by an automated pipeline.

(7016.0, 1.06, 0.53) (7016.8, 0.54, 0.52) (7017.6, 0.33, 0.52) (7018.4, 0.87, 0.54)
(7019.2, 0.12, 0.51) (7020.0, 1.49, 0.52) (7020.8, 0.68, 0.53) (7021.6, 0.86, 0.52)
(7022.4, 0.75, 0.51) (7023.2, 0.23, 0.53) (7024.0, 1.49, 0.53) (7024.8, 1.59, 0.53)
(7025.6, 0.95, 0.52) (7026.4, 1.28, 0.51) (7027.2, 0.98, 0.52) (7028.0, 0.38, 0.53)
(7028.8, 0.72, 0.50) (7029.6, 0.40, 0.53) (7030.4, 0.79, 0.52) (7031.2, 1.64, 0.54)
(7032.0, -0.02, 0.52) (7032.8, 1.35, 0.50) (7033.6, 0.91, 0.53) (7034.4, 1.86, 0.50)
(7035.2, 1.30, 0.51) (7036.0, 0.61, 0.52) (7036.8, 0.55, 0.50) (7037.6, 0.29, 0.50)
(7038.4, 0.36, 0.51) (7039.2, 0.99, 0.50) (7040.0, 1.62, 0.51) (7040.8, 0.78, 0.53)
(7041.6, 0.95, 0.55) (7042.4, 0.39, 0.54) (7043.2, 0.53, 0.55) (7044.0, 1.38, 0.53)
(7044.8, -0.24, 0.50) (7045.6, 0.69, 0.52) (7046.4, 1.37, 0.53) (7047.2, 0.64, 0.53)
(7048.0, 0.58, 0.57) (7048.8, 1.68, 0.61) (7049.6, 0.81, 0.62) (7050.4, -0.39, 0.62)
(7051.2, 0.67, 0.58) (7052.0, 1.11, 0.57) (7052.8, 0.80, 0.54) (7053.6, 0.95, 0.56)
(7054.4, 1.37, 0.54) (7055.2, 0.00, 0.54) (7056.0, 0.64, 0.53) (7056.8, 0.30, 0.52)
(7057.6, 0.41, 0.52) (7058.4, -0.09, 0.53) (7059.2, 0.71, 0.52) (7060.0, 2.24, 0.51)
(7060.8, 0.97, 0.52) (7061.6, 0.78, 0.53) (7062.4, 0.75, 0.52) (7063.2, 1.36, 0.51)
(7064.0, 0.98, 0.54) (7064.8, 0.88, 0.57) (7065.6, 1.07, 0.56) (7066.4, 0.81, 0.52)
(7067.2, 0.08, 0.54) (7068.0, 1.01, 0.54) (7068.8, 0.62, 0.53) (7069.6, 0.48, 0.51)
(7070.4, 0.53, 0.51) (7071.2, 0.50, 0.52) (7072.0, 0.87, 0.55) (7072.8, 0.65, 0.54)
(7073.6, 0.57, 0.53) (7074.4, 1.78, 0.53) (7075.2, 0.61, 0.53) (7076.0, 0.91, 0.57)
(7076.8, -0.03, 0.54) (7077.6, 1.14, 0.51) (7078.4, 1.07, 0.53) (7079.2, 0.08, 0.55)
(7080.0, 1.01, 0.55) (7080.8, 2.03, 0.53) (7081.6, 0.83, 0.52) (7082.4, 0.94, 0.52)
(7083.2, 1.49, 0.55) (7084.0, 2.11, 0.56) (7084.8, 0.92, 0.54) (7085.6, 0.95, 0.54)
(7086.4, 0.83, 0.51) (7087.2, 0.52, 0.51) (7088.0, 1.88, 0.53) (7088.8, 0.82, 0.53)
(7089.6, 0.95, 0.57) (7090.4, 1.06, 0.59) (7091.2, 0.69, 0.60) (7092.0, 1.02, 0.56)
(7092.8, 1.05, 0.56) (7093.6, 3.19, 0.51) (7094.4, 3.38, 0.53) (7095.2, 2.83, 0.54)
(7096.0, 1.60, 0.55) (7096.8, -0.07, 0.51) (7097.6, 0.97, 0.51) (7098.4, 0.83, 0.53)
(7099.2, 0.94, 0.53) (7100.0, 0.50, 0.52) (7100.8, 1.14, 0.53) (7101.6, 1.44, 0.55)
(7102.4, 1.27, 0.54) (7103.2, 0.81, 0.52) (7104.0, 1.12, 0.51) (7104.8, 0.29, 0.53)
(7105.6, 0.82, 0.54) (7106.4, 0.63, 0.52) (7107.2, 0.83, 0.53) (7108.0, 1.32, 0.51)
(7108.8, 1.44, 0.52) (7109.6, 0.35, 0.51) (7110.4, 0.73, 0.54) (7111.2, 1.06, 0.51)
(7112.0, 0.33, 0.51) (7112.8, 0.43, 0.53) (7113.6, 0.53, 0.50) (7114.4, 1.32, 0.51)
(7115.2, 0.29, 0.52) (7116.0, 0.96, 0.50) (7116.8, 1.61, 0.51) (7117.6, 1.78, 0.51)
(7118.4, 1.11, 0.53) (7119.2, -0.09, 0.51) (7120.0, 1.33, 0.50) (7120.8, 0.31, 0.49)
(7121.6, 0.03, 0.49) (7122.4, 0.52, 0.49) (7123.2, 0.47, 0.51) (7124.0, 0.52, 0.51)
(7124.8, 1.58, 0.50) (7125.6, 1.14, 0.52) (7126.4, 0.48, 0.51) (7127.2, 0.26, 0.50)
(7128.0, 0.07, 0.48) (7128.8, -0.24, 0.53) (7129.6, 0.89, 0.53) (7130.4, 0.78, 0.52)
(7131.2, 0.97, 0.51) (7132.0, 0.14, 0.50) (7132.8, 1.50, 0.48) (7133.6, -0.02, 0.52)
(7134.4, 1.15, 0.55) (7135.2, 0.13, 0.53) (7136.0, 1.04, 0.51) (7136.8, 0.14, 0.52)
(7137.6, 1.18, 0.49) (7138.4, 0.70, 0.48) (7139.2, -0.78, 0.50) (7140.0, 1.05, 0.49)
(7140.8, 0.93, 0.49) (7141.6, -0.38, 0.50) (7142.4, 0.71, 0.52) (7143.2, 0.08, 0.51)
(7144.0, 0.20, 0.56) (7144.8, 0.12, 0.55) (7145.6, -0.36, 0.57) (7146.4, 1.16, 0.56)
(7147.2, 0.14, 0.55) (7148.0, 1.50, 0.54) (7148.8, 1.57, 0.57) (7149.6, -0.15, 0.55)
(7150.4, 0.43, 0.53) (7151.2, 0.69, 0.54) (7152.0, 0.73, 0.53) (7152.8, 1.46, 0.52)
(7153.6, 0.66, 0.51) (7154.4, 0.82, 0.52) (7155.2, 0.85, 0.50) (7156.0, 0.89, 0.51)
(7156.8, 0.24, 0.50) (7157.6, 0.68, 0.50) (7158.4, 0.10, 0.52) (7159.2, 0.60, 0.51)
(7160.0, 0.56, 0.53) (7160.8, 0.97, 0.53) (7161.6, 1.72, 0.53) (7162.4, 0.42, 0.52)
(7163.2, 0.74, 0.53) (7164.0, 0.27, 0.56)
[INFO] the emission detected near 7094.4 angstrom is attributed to H-alpha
